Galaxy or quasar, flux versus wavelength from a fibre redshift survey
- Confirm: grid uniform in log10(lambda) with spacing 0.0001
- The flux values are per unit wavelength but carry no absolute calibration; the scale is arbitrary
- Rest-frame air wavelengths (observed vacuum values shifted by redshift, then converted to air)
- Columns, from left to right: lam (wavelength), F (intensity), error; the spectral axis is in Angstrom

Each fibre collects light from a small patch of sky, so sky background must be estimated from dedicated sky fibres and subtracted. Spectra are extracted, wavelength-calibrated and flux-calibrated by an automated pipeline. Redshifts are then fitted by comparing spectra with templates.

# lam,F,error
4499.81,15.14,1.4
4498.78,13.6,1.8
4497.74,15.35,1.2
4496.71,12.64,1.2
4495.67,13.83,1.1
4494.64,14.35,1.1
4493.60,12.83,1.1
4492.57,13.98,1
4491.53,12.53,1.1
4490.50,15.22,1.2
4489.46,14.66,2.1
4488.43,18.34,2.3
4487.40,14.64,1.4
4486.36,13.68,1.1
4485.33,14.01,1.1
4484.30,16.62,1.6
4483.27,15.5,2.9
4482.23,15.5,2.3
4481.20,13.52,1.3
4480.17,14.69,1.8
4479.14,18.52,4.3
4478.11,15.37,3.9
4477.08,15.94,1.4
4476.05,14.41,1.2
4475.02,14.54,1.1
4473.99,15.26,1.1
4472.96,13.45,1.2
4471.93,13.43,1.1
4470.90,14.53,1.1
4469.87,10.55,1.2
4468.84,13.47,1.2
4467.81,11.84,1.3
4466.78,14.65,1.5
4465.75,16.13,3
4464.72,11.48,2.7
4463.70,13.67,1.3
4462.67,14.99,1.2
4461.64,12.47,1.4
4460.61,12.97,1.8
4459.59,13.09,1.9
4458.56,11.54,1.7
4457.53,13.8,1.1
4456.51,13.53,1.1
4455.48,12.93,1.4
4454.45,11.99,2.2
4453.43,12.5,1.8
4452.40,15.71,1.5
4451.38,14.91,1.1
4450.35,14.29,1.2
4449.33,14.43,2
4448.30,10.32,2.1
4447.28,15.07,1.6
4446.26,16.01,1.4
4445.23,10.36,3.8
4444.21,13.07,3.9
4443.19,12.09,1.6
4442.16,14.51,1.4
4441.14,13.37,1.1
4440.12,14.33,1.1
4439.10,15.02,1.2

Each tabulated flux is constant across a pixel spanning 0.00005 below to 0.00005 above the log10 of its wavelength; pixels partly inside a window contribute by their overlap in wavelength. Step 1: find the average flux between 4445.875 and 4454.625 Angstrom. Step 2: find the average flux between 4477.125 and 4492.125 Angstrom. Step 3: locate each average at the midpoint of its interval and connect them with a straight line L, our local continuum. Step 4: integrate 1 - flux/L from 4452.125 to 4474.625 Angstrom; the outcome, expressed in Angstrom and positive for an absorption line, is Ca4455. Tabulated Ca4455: 1.7 Angstrom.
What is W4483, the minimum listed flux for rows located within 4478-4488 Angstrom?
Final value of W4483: 13.52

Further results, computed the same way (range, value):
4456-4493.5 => 10.55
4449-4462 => 11.54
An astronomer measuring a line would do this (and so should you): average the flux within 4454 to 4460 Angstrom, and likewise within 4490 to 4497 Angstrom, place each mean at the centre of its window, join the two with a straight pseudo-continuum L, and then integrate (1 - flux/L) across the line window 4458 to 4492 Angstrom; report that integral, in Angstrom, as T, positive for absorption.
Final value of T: -2.71 Angstrom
